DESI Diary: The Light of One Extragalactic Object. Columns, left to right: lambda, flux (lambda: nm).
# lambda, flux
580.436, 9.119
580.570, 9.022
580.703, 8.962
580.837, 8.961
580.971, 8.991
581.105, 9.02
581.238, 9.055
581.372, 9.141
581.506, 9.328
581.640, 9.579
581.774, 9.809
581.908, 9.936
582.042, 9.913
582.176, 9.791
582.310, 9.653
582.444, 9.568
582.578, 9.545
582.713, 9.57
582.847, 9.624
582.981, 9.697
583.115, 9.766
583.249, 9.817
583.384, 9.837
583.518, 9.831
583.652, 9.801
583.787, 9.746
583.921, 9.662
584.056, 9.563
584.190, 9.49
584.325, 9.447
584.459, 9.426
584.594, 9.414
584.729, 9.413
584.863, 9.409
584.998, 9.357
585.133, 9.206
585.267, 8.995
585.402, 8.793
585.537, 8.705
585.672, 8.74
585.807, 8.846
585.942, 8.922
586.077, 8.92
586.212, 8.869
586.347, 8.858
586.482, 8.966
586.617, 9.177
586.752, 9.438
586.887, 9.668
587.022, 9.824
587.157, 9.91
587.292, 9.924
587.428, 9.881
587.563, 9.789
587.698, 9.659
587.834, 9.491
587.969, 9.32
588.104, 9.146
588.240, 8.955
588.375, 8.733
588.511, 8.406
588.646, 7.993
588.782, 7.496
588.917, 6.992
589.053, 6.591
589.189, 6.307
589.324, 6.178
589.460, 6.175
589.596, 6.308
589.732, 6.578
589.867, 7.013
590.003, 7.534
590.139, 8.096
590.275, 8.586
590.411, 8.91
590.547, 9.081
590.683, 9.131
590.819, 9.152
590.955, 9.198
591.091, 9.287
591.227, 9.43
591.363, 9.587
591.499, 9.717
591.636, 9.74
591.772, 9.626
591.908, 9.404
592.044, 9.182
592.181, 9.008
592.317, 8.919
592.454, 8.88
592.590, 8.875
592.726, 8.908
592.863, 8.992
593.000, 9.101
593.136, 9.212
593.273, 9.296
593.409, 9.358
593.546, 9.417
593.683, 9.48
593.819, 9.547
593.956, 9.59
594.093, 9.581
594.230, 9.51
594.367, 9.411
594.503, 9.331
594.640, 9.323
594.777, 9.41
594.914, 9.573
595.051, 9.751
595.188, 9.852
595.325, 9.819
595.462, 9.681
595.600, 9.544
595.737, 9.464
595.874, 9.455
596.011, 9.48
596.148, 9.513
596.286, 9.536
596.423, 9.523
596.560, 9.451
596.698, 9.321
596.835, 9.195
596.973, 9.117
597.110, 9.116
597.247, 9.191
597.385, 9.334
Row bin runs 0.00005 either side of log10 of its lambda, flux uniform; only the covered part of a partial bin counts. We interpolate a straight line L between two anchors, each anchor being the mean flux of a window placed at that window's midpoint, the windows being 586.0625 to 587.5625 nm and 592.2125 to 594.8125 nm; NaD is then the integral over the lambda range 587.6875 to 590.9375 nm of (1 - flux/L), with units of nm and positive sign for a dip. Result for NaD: 0.48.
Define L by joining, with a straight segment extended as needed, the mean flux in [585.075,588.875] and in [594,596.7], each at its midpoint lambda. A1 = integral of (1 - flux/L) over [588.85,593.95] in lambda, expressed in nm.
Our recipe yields 0.41 nm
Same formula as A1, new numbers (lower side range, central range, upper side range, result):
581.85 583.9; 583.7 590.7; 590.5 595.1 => 0.62 nm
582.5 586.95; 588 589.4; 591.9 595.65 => 0.25 nm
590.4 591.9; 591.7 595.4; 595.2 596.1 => 0.06 nm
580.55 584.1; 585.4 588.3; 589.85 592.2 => 0.00 nm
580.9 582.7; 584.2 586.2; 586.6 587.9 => 0.10 nm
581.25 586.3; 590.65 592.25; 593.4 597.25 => 0.01 nm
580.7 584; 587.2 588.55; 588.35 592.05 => -0.12 nm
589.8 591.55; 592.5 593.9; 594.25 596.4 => 0.00 nm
